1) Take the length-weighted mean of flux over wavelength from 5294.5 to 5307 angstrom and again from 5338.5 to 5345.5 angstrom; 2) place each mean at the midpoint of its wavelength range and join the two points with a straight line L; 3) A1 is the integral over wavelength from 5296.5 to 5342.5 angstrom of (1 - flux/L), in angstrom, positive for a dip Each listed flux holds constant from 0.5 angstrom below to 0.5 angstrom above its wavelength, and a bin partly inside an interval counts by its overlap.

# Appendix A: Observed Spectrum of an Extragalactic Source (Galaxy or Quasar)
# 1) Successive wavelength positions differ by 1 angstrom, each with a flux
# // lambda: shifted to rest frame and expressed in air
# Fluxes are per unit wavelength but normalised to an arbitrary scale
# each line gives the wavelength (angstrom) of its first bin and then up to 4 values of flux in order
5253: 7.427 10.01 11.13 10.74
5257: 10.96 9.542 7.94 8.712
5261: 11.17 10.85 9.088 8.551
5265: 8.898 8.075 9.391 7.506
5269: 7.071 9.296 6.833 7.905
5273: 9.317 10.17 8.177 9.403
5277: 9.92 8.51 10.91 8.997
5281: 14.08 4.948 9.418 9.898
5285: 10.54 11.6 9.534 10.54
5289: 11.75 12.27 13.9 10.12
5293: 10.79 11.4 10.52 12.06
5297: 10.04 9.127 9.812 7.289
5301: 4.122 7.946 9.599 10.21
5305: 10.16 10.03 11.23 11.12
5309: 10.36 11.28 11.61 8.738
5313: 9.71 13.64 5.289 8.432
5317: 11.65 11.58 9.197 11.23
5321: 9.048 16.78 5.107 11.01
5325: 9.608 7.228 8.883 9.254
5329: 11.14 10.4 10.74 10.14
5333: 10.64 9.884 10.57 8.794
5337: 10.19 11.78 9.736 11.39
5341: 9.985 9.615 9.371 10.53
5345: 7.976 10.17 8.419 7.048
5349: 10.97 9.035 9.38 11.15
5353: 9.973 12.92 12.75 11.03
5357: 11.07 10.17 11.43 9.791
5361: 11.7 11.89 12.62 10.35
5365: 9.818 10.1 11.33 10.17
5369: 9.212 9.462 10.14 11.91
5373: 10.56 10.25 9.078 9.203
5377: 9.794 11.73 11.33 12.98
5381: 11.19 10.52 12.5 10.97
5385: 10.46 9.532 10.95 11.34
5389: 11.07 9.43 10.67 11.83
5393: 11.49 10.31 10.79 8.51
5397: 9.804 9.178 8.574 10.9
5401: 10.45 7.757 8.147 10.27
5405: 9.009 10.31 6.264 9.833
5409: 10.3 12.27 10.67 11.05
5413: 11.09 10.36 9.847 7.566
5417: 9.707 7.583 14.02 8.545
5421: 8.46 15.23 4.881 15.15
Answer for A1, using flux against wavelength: -1.71 angstrom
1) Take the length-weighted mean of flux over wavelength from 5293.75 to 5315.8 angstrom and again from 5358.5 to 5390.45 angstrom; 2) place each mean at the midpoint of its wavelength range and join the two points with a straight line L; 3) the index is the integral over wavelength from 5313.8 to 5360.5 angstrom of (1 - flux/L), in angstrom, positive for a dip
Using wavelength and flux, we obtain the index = 0.41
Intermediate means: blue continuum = 9.75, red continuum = 10.7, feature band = 10.1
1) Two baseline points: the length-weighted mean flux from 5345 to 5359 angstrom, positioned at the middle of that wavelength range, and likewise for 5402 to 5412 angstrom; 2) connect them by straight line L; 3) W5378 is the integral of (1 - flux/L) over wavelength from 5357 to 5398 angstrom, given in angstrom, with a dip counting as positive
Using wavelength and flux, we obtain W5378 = -2.7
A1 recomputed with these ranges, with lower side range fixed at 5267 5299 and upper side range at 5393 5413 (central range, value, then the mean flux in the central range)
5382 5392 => -1.03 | 10.8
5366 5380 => -0.86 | 10.4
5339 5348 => 0.27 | 9.54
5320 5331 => -0.12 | 9.95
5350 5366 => -1.88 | 11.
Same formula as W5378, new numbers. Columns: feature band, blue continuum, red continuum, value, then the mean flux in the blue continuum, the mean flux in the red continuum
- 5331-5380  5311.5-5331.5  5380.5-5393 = 0.28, 9.93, 10.9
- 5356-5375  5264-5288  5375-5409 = -1.28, 9.16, 10.2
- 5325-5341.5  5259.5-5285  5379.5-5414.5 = -0.57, 9.11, 10.3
